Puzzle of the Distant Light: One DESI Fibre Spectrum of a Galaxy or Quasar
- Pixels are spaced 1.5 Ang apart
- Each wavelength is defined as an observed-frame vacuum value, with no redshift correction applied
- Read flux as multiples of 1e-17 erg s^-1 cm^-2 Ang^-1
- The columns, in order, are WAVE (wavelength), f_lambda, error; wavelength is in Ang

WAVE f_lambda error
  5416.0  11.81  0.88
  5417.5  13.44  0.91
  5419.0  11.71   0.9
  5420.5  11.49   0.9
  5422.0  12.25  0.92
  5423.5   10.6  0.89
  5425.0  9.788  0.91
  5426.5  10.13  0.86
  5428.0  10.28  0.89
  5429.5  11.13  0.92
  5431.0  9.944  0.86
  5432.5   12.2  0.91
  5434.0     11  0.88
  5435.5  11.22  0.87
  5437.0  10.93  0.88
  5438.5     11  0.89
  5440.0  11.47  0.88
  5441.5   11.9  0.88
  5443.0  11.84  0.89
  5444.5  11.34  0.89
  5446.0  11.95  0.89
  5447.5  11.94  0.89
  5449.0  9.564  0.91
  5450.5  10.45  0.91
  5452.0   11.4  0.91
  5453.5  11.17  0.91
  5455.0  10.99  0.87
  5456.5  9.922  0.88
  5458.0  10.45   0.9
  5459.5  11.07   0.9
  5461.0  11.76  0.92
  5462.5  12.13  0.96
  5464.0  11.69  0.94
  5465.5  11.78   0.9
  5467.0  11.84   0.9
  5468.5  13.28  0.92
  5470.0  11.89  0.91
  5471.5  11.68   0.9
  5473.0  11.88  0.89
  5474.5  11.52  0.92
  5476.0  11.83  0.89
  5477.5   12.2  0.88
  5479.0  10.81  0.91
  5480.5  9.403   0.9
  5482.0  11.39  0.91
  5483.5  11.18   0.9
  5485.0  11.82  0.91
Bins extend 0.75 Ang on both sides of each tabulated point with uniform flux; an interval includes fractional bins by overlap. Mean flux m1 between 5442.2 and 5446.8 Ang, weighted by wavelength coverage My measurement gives 11.7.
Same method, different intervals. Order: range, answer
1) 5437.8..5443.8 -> 11.6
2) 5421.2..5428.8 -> 10.6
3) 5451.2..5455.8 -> 11.2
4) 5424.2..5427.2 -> 9.97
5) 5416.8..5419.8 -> 12.5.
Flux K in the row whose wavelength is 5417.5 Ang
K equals 13.44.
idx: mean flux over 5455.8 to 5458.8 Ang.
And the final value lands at 10.2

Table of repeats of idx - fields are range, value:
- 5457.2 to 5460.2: 10.7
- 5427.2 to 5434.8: 10.9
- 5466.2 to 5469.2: 12.5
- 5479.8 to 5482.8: 10.4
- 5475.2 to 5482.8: 11.1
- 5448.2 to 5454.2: 10.7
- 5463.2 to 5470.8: 12.1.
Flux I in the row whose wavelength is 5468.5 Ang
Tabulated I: 13.28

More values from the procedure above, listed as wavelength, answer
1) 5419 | 11.71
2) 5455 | 10.99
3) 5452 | 11.4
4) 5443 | 11.84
